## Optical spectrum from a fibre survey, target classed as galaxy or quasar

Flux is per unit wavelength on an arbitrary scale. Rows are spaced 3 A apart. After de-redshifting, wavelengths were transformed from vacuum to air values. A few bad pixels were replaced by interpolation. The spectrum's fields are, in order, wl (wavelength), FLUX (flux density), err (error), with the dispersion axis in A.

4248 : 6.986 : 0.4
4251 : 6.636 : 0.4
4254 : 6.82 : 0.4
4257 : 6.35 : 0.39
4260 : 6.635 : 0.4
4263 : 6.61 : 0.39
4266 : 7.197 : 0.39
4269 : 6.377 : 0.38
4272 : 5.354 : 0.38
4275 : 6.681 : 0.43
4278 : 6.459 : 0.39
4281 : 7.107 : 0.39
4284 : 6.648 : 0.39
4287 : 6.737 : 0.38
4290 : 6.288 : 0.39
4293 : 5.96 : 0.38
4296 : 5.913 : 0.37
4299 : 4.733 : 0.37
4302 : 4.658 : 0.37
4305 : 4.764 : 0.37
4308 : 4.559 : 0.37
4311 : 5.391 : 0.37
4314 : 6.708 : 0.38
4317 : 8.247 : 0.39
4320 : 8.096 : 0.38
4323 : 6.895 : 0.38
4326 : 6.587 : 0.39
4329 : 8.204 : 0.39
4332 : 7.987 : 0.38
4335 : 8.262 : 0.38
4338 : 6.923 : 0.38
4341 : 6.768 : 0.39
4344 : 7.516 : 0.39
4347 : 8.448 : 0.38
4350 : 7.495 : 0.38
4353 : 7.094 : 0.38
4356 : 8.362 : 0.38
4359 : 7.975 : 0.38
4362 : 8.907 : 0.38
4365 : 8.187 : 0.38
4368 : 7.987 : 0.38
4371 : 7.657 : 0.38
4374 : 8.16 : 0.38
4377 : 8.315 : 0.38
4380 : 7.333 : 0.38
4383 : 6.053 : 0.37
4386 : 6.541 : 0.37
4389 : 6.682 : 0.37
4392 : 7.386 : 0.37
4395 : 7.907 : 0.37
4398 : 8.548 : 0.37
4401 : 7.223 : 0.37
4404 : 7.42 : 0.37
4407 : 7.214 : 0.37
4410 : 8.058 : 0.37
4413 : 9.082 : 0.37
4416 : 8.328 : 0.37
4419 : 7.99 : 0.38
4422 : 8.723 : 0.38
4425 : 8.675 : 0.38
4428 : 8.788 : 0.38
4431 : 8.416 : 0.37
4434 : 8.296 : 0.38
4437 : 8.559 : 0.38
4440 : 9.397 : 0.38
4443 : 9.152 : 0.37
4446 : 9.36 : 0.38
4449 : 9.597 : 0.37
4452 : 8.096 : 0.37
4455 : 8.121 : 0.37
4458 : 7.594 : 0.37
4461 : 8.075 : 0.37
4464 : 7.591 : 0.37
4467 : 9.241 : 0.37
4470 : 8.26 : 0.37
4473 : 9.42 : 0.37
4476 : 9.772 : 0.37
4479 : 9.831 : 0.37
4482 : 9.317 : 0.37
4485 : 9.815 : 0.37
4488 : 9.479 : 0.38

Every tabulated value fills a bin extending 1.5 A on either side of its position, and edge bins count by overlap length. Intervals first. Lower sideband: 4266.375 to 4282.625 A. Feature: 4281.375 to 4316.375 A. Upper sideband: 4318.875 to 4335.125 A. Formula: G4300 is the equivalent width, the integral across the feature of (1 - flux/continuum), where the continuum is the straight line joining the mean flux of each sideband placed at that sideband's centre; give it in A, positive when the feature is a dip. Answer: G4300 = 6.0 A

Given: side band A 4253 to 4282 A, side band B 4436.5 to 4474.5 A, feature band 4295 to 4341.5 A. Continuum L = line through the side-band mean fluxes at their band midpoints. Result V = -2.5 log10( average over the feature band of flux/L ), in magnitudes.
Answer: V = 0.09 mag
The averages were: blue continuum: 6.55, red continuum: 8.65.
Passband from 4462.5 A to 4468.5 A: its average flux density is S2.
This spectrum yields 8.42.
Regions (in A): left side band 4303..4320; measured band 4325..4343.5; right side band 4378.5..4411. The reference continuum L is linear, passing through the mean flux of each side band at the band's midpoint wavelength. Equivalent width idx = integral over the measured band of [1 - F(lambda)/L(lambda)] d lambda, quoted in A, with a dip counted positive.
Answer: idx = -3.1 A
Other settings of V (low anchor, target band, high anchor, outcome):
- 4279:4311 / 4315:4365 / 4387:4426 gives -0.172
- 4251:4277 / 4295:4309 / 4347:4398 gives 0.373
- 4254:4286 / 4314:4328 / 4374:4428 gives -0.056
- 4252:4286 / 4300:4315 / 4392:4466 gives 0.333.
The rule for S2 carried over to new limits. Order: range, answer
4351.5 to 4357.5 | 7.73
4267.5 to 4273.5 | 5.87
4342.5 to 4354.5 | 7.64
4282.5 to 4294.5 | 6.41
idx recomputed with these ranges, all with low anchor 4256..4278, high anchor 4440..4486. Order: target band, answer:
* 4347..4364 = -1.03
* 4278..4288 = -0.18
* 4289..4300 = 1.71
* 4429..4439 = 0.05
